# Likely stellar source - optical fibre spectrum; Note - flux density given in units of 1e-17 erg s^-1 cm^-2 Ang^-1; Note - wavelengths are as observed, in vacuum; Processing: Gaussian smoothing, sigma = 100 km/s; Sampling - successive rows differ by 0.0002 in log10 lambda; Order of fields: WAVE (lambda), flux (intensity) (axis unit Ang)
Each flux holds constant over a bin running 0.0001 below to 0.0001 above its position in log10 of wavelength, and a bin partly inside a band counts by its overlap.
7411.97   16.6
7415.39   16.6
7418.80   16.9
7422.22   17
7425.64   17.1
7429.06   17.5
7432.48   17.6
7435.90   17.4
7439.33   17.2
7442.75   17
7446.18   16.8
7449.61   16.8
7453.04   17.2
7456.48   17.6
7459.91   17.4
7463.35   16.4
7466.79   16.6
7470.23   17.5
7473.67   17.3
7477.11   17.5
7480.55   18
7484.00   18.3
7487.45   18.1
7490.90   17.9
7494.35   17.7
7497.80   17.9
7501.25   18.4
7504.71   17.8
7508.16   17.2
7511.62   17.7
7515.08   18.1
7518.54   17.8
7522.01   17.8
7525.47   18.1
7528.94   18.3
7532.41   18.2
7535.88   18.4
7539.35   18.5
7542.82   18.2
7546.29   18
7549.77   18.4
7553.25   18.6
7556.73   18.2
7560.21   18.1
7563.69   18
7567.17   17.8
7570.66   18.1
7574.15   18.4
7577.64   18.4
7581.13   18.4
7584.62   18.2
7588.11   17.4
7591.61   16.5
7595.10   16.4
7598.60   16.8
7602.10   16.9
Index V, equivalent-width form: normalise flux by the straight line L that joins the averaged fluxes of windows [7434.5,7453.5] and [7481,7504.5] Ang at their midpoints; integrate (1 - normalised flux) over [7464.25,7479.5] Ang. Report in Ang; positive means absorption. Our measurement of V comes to 0.3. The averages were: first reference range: 17.1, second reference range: 18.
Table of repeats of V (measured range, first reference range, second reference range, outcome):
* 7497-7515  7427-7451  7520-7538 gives 0.1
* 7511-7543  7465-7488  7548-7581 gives -0.3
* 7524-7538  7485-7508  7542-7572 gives -0.2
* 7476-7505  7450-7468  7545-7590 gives -1.0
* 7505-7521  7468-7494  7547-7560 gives 0.3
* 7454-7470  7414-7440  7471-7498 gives 0.5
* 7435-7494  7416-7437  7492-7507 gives 0.8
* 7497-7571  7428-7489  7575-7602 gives -2.9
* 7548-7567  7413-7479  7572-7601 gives -0.8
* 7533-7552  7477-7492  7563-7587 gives -0.2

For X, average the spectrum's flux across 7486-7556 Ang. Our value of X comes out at 18.1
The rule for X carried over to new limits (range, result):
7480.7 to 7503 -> 18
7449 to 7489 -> 17.4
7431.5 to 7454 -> 17.1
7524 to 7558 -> 18.3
